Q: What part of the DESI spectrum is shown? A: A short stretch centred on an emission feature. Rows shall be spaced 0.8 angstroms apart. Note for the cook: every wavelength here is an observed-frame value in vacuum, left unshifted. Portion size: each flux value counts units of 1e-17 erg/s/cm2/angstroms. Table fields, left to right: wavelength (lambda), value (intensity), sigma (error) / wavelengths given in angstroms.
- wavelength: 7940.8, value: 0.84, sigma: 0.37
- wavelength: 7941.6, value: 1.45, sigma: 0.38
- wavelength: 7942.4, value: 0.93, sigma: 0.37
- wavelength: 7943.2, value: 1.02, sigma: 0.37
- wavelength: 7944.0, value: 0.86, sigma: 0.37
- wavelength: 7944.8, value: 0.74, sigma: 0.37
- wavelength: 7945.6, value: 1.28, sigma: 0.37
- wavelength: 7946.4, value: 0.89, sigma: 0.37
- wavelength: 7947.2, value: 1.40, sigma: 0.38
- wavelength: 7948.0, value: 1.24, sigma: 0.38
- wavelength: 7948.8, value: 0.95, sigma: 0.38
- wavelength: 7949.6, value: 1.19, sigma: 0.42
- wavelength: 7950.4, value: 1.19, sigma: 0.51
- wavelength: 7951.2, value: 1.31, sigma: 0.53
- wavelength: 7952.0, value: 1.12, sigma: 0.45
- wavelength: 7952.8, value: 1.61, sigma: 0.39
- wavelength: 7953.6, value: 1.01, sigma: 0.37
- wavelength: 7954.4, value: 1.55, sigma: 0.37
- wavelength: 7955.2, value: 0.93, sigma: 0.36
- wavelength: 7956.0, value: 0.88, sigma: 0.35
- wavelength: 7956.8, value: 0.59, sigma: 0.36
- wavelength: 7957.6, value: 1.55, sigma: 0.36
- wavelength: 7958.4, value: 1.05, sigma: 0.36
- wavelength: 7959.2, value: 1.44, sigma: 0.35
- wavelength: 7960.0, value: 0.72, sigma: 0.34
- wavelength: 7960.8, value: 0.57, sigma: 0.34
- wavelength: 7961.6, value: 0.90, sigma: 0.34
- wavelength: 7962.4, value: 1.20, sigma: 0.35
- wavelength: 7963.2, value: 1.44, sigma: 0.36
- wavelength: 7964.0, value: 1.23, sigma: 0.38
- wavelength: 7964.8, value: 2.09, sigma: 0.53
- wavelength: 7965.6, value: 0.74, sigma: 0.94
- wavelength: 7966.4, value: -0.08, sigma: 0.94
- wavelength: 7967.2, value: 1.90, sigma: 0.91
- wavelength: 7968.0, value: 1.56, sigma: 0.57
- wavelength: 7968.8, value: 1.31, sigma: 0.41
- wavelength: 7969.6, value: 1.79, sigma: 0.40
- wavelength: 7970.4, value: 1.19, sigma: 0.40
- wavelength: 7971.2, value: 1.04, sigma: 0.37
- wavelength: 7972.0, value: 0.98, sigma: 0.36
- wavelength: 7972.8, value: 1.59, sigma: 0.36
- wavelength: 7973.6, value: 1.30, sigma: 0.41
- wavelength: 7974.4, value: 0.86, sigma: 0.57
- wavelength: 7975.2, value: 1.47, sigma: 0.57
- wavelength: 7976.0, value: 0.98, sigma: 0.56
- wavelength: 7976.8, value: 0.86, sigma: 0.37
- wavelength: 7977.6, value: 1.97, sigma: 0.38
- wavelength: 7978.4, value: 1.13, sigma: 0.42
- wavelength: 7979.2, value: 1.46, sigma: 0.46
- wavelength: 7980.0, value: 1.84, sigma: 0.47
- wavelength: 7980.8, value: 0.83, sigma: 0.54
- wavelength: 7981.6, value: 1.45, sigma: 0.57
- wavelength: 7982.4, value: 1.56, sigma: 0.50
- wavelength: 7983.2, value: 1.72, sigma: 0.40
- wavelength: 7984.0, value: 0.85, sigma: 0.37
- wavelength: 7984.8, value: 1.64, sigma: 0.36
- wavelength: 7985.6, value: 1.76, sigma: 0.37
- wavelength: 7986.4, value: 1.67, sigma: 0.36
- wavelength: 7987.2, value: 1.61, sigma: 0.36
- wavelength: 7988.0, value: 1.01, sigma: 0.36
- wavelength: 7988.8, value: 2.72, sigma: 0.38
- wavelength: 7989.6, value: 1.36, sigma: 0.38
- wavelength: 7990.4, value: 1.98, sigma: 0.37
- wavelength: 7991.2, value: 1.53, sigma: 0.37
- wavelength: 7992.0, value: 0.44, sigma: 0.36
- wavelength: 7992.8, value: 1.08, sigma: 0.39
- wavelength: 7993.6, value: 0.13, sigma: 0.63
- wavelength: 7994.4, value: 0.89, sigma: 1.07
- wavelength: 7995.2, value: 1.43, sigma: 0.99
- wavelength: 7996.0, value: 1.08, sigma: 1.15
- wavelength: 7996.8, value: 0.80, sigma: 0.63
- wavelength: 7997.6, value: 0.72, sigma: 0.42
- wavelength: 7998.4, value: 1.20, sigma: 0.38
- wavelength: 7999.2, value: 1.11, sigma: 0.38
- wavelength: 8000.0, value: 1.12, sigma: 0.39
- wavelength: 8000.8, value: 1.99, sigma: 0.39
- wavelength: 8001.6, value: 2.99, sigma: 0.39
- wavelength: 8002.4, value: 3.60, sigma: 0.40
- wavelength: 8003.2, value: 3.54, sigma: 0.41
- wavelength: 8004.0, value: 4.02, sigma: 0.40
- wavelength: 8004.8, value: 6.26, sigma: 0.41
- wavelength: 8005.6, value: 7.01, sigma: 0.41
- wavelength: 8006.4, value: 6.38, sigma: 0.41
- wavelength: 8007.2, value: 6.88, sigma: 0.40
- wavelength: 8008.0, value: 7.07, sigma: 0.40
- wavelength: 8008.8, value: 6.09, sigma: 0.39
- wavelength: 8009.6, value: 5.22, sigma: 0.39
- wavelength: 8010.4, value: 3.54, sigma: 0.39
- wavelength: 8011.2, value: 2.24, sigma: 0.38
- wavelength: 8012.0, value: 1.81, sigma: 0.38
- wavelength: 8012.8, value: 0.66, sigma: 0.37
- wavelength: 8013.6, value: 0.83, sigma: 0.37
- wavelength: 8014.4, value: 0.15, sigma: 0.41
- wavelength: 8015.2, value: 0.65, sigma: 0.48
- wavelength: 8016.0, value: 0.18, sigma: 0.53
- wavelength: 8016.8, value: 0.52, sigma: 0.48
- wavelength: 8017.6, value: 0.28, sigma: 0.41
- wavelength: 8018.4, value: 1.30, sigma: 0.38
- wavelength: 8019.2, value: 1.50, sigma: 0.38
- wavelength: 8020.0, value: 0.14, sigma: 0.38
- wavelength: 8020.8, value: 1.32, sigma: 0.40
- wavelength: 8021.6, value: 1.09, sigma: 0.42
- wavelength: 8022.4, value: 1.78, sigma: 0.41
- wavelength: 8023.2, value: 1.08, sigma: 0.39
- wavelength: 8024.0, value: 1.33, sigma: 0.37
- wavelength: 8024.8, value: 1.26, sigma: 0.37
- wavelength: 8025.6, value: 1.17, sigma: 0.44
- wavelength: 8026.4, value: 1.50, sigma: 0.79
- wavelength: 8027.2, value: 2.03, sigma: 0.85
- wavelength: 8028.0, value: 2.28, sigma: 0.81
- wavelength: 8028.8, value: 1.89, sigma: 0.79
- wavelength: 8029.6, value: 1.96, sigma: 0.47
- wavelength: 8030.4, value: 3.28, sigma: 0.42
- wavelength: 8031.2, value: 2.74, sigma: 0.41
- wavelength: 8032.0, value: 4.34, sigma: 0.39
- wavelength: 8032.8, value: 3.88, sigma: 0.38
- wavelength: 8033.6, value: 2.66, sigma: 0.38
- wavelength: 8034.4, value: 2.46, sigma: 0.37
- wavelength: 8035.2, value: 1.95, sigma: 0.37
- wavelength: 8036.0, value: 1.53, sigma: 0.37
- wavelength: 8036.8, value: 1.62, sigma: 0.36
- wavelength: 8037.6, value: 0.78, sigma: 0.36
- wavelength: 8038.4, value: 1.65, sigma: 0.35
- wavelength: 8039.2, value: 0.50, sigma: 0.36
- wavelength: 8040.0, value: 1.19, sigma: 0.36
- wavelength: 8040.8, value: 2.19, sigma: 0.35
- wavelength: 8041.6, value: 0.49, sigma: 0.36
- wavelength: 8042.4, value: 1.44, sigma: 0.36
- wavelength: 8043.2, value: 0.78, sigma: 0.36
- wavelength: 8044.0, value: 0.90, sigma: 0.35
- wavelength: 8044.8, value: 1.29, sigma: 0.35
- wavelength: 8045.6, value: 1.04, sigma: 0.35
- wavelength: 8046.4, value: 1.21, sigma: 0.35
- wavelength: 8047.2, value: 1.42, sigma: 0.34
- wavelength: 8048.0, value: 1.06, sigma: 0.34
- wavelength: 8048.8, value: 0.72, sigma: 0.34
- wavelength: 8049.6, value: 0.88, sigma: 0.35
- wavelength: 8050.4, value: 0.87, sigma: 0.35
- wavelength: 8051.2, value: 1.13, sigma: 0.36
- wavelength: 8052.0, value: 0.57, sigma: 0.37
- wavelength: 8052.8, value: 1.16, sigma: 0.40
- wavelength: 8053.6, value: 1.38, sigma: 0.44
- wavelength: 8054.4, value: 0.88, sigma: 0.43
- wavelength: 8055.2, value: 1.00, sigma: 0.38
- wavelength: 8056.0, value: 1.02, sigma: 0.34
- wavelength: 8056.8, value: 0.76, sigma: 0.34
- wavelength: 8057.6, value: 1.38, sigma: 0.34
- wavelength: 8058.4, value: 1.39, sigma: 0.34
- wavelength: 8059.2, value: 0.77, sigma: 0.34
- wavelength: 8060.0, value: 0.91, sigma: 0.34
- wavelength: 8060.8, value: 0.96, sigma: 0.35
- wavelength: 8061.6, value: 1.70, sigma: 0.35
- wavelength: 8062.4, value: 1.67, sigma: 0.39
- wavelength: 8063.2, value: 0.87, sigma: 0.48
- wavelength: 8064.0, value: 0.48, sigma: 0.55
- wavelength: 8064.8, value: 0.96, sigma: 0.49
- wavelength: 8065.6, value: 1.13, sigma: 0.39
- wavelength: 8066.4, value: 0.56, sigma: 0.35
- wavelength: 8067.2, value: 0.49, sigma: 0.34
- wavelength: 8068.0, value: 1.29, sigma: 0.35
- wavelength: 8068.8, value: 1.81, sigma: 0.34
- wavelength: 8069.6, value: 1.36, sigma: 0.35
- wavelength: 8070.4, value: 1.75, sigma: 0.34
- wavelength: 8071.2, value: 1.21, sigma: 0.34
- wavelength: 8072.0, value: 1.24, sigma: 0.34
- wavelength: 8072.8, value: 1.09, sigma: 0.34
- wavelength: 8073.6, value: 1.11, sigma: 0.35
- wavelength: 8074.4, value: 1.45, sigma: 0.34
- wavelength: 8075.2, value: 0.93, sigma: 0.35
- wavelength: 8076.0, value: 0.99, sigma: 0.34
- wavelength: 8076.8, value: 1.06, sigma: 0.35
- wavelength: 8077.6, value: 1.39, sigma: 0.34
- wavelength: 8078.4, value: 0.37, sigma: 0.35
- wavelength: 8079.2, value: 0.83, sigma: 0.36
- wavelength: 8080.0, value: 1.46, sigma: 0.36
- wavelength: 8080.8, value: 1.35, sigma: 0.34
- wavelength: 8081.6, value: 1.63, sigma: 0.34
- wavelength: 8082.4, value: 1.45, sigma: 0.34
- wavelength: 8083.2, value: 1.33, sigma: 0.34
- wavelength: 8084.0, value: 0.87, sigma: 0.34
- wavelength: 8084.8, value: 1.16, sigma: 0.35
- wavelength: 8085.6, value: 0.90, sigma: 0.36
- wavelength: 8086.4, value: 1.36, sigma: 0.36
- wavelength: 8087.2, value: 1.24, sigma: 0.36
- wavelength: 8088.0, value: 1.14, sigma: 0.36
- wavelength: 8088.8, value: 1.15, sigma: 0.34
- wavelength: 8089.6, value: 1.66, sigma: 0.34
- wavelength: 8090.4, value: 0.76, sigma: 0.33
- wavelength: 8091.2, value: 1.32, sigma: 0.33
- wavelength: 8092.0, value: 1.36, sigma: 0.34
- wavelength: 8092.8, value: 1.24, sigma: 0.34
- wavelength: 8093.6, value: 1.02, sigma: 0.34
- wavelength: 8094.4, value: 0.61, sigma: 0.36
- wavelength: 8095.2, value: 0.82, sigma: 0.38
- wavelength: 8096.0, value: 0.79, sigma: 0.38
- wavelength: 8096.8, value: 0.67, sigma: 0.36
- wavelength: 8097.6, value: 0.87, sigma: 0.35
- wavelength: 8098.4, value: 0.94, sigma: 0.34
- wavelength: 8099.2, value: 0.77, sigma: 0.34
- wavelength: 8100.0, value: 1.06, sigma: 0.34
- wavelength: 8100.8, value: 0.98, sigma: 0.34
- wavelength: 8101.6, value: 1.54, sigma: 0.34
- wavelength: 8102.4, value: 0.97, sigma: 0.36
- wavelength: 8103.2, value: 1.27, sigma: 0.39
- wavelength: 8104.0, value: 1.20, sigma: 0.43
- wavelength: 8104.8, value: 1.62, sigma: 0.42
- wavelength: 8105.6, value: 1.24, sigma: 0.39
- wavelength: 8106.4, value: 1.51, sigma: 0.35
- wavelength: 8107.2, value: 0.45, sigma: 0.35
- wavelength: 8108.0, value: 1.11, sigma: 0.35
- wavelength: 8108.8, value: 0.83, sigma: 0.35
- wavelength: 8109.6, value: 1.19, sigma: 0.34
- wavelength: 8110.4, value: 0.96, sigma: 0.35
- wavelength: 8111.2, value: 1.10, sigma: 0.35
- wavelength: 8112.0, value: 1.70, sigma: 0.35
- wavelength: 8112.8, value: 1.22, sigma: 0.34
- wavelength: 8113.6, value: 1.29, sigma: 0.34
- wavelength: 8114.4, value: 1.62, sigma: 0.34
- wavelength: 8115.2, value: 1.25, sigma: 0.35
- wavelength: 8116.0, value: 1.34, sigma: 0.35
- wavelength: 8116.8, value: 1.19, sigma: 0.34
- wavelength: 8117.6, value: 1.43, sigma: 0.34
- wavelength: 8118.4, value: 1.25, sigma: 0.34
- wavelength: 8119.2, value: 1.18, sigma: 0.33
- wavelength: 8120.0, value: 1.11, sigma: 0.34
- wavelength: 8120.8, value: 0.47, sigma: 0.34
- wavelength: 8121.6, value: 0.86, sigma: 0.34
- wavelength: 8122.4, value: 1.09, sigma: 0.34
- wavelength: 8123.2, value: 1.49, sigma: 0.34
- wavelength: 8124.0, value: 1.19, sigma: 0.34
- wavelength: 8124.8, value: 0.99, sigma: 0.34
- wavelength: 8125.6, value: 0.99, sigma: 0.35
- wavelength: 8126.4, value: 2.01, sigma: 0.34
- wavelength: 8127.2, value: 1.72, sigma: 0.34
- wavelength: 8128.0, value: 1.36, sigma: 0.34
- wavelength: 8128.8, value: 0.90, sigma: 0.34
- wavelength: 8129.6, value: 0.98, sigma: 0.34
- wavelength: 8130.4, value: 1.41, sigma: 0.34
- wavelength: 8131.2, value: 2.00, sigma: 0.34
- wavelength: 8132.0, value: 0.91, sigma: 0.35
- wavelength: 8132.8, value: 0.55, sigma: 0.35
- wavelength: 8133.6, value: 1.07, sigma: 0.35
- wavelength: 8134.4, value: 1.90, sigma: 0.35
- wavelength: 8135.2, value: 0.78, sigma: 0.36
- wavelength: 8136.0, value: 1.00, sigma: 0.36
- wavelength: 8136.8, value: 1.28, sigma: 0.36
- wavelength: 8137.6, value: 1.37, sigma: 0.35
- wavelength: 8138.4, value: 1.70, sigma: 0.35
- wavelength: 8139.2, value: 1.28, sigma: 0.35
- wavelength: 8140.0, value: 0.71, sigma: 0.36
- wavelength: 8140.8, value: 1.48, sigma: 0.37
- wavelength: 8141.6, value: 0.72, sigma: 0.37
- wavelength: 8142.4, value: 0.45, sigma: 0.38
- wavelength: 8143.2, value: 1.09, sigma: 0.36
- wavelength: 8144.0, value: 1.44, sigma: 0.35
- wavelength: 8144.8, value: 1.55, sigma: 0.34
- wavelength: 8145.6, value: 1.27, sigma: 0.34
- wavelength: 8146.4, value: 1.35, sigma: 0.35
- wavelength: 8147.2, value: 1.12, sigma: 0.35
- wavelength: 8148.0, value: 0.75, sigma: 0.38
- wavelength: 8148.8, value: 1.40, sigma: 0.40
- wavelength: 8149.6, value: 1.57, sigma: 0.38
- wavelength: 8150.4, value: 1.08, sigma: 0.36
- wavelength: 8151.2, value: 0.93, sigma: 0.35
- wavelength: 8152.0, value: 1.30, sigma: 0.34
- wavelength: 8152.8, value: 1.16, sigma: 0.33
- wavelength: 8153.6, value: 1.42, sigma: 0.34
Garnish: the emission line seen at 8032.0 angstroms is [N II] 6583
